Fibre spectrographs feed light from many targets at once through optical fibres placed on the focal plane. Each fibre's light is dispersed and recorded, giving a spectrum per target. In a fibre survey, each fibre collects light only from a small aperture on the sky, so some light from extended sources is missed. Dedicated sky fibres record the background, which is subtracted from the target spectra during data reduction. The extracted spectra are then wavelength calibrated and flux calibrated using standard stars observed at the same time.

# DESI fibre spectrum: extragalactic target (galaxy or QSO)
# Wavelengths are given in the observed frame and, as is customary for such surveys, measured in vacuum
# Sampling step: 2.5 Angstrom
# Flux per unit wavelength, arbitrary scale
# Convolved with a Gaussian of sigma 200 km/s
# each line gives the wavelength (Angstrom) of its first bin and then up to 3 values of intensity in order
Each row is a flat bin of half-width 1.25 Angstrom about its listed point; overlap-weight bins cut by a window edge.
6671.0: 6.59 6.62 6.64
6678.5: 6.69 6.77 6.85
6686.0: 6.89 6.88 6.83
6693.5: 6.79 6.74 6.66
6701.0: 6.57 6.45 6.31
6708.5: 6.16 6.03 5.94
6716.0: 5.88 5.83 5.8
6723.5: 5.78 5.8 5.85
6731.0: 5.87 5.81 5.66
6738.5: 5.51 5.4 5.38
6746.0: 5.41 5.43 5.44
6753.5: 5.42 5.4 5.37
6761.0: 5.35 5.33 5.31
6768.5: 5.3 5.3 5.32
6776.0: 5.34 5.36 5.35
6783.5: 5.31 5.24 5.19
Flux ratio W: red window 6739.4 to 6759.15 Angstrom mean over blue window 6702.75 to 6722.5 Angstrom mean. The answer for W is 0.9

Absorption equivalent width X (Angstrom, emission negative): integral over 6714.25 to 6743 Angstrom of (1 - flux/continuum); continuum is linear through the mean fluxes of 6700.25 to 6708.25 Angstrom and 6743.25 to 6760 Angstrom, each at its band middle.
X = 0.7 Angstrom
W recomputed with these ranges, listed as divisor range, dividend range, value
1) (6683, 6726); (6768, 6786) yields 0.84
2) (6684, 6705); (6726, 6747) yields 0.84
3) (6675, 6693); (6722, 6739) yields 0.85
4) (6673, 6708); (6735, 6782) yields 0.81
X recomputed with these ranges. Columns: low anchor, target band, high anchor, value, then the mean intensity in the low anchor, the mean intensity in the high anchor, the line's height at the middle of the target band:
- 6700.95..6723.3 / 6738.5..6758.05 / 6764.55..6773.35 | 0.58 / 6.07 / 5.31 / 5.58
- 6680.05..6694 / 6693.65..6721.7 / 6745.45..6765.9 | 0.71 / 6.84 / 5.39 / 6.4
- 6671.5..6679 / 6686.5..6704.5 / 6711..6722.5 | -1.28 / 6.64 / 5.88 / 6.27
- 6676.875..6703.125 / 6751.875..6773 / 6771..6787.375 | 0.90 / 6.75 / 5.32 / 5.59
